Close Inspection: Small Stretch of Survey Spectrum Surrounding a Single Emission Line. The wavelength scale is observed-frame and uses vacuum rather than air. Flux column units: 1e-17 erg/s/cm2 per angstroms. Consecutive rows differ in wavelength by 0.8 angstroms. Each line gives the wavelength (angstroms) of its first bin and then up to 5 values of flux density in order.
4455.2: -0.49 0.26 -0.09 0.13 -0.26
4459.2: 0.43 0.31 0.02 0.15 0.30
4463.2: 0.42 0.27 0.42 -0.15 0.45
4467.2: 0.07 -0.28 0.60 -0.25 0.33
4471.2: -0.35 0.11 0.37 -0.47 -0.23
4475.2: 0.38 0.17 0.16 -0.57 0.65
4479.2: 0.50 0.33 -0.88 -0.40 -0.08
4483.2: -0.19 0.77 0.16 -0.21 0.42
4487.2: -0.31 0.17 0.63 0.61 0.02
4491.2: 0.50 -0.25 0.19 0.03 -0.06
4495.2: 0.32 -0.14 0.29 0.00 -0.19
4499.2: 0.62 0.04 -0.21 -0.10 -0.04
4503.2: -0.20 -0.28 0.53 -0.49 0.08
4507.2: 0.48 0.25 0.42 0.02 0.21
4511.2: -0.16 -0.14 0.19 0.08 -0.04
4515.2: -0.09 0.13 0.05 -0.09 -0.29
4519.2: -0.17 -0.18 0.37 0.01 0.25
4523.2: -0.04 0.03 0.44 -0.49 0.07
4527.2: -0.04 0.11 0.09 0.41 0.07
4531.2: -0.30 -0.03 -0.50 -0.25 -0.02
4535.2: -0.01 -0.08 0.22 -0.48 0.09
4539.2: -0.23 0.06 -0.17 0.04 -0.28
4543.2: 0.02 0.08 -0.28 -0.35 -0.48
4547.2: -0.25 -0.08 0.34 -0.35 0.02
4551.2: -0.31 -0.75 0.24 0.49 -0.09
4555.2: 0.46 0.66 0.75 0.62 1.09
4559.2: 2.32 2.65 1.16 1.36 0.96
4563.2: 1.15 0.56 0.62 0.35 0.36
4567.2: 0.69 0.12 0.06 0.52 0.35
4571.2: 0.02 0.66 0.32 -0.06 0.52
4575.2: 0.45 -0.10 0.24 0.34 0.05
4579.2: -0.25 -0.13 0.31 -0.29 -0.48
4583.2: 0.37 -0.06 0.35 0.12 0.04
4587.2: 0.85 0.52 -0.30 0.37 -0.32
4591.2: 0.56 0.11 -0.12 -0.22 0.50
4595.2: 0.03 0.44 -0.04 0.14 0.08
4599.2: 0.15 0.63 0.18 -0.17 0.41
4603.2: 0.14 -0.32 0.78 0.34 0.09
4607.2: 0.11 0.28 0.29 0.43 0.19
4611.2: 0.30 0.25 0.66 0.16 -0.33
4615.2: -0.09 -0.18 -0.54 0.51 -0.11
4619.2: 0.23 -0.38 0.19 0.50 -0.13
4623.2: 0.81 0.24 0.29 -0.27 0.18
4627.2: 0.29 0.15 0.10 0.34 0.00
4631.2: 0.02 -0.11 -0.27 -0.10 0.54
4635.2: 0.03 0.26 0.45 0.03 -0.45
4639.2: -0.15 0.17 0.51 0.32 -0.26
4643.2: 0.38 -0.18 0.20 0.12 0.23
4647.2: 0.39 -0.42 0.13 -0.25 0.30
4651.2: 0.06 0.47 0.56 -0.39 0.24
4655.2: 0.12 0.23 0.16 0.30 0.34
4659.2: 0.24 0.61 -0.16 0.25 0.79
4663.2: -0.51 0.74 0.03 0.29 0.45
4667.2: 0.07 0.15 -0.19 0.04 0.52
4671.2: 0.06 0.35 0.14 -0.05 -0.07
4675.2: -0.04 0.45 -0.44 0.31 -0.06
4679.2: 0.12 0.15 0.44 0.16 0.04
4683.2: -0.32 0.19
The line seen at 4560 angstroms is [O II] 3727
